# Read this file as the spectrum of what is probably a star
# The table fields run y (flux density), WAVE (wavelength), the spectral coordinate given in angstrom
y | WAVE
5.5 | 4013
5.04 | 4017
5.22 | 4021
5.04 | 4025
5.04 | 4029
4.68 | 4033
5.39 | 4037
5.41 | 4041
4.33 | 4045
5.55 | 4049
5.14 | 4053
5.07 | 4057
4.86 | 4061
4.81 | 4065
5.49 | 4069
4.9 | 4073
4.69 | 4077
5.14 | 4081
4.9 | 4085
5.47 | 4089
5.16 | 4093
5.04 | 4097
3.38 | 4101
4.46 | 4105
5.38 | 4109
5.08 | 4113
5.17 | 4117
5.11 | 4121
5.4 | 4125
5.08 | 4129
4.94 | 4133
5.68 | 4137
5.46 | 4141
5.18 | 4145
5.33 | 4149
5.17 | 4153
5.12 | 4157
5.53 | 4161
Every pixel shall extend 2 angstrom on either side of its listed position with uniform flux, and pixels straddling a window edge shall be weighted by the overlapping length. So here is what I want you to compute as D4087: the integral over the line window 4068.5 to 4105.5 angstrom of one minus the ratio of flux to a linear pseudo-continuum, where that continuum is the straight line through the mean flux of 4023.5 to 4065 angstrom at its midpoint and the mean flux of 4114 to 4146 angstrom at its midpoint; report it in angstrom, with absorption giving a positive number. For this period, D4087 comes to 2.1 angstrom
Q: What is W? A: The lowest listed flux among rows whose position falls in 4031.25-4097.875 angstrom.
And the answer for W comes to 4.33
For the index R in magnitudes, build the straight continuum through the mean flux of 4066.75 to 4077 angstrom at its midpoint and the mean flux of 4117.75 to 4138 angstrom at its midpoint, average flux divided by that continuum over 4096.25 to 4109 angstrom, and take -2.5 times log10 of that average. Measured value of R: 0.17 mag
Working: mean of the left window 5.09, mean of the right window 5.22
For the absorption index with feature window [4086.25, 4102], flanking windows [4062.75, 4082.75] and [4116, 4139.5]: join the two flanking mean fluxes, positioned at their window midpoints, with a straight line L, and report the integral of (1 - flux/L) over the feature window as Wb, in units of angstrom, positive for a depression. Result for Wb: 0.7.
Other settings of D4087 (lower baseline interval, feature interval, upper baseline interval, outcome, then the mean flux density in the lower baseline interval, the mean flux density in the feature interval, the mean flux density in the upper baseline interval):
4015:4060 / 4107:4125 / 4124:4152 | 0.11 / 5.08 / 5.21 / 5.29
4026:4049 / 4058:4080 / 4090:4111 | -0.41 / 5.02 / 4.96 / 4.72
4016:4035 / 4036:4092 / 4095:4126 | -1.59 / 5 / 5.08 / 4.86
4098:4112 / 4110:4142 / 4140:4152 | -2.16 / 4.5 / 5.24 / 5.3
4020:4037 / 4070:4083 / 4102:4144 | 0.32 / 5.03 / 4.95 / 5.13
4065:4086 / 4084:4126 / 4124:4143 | 1.72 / 5.01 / 4.95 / 5.31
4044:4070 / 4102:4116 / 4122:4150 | 0.89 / 5.05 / 4.87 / 5.29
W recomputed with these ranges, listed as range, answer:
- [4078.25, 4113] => 3.38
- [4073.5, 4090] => 4.69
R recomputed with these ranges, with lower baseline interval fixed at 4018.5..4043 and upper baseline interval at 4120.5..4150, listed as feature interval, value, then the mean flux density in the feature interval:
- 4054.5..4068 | 0.04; 4.96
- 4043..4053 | 0.04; 4.98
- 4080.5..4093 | 0.01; 5.17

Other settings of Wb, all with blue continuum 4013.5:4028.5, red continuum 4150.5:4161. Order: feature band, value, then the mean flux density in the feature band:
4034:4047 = 0.33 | 5.02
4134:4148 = -0.48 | 5.4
